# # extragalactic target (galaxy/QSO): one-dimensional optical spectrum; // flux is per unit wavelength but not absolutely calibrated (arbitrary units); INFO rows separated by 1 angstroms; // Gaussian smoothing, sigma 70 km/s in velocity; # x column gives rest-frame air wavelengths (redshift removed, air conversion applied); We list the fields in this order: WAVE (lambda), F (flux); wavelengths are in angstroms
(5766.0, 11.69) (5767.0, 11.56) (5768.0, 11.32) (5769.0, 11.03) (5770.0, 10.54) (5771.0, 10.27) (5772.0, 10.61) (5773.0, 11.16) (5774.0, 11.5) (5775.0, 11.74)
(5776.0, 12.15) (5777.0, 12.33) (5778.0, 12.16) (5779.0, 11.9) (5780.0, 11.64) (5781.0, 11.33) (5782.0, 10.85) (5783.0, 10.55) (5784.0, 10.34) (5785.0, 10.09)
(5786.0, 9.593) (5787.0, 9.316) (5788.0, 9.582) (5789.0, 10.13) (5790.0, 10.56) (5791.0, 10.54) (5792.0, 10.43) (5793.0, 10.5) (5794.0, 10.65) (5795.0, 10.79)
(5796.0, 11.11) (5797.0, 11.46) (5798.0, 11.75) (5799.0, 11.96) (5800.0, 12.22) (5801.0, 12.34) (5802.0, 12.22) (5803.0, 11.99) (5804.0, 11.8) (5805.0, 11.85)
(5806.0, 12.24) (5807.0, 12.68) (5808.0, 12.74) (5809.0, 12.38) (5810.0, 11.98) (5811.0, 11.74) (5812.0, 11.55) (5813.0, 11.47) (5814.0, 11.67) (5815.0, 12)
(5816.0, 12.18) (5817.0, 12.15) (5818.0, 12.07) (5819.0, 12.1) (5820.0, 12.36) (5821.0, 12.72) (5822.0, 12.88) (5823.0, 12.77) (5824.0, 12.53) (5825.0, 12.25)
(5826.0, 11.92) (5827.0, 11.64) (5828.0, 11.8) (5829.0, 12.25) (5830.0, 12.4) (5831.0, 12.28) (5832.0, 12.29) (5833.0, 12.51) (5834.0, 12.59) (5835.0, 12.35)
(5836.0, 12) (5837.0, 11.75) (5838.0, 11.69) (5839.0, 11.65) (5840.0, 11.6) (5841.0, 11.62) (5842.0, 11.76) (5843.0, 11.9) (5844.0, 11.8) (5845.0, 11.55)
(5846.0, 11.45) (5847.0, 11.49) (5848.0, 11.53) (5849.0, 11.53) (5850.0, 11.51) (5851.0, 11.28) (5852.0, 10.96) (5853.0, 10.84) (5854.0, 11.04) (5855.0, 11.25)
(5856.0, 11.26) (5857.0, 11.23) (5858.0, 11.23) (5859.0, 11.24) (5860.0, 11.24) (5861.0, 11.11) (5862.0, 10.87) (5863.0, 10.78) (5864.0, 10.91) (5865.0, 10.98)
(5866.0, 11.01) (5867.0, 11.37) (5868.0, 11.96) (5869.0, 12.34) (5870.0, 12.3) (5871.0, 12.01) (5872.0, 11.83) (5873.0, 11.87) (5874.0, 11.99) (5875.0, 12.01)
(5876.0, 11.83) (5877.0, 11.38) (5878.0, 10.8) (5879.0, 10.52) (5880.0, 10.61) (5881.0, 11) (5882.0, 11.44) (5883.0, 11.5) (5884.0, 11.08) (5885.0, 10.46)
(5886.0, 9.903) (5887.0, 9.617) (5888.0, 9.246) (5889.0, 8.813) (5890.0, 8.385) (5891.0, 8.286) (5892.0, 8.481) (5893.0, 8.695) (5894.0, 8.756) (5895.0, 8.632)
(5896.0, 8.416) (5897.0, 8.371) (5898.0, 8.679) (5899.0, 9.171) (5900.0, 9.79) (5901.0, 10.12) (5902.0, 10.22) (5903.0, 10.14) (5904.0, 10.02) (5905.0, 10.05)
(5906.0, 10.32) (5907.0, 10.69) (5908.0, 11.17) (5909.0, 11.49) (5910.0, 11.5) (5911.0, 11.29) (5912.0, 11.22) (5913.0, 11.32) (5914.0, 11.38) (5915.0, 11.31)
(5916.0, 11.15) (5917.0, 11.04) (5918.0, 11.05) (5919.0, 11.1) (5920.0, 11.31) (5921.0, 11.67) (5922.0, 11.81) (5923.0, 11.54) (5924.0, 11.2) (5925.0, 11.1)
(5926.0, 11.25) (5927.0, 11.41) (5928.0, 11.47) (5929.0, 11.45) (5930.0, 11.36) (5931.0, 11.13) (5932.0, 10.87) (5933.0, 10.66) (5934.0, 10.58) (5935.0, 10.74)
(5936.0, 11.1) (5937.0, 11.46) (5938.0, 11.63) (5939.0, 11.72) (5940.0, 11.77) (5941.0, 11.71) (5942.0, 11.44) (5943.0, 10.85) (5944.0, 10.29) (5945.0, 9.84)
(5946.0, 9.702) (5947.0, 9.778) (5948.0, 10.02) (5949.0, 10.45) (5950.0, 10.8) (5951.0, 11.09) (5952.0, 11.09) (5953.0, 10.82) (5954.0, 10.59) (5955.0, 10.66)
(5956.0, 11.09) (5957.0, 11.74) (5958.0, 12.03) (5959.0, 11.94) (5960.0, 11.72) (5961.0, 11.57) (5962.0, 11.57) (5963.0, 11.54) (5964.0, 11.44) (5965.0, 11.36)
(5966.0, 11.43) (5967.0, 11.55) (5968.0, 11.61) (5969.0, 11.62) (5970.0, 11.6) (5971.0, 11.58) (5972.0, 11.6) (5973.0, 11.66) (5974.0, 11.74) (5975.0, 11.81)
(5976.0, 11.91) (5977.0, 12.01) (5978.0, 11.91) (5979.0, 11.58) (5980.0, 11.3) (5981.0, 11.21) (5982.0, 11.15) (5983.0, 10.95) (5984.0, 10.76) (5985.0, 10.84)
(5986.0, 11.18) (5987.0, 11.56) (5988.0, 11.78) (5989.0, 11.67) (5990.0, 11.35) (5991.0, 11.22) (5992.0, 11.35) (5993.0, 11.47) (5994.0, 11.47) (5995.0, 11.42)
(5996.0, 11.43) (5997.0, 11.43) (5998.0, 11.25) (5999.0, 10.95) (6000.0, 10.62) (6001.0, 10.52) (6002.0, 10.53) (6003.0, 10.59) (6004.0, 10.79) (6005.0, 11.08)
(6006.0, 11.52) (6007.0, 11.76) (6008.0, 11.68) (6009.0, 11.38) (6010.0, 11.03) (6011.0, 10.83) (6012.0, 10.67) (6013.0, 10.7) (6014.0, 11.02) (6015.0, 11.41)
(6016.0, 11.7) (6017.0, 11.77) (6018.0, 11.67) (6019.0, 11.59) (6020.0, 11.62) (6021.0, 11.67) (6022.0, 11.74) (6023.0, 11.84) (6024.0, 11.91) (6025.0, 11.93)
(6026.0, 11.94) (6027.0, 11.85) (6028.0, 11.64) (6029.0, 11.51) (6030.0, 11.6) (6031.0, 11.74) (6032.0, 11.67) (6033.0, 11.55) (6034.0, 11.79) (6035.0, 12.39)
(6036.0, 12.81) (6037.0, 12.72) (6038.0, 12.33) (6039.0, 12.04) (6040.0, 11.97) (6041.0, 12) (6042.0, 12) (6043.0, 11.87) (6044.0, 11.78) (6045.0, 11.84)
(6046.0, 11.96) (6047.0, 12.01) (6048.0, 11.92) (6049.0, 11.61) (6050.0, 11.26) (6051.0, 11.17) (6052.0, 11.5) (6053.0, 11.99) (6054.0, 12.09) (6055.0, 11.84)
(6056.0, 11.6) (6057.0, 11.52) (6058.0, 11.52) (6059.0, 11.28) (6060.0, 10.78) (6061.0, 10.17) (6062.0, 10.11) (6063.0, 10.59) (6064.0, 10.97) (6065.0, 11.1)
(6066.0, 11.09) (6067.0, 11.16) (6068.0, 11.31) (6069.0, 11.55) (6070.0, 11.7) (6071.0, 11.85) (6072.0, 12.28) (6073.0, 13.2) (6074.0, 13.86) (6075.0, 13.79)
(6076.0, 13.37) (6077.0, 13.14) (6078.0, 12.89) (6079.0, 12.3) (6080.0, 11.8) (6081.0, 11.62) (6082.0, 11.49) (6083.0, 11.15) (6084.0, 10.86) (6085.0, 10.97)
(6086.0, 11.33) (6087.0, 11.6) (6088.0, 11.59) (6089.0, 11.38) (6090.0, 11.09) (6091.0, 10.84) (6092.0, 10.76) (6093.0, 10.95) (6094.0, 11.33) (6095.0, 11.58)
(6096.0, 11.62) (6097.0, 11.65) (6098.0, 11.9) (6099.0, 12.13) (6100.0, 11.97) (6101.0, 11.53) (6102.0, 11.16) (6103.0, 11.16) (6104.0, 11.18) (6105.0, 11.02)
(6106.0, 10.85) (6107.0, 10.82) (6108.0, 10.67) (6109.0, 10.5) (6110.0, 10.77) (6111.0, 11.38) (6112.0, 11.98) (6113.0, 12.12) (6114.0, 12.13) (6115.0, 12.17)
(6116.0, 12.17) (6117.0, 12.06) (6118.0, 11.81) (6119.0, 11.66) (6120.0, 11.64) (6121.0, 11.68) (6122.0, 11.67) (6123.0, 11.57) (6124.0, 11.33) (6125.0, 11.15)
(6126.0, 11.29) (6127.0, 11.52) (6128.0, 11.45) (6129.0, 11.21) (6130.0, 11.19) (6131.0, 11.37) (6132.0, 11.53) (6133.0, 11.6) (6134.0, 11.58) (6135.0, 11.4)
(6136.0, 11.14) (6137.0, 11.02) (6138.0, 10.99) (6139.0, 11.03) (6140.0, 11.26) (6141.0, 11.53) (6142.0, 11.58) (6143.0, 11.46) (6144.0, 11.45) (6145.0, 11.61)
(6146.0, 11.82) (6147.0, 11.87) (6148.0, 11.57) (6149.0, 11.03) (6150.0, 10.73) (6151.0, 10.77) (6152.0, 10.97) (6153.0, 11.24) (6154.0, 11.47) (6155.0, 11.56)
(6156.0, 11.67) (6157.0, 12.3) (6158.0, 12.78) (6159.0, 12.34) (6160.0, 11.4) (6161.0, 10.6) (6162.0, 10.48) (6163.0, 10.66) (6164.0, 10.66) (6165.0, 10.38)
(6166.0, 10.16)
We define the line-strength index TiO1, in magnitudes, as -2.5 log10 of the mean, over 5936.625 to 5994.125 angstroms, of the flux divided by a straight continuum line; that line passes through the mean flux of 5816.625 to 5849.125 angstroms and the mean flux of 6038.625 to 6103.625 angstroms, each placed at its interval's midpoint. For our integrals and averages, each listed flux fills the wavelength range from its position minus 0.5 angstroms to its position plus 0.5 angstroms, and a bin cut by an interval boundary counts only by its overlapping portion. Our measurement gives 0.05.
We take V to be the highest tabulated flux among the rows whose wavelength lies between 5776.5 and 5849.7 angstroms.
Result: 12.88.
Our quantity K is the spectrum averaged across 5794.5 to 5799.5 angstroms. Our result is 11.4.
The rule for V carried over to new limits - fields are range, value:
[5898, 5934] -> 11.81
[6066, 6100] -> 13.86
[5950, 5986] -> 12.03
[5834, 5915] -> 12.59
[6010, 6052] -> 12.81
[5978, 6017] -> 11.91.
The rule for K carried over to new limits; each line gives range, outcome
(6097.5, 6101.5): 11.9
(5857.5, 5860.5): 11.2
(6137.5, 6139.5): 11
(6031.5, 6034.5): 11.7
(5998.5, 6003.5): 10.6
